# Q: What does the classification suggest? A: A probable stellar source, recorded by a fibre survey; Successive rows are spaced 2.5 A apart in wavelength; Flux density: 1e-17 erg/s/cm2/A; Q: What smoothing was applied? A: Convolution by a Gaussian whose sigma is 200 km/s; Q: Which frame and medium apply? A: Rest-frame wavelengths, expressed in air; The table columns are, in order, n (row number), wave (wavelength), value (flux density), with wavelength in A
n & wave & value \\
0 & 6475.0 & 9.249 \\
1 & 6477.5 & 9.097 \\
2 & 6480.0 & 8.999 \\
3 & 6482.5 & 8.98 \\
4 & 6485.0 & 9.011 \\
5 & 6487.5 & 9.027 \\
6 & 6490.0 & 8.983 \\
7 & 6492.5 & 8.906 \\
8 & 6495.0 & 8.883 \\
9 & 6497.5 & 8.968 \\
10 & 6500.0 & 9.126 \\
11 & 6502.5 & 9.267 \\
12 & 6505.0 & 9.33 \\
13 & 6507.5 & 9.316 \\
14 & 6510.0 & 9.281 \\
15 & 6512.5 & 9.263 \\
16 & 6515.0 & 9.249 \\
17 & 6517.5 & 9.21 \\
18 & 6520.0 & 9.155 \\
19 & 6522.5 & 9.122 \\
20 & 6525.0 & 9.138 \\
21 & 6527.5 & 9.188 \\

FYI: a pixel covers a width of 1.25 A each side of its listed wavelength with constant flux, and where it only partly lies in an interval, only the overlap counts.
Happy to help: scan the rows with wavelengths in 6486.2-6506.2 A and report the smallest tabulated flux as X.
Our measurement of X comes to 8.883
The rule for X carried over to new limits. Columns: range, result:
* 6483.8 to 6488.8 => 9.011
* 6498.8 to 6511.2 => 9.126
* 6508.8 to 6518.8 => 9.21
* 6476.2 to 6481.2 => 8.999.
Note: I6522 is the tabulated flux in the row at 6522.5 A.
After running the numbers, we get 9.122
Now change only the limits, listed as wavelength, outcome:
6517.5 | 9.21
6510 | 9.281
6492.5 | 8.906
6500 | 9.126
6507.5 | 9.316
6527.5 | 9.188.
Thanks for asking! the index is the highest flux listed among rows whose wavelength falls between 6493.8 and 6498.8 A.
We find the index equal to 8.968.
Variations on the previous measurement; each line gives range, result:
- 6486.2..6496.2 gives 9.027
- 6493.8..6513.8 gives 9.33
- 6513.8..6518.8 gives 9.249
